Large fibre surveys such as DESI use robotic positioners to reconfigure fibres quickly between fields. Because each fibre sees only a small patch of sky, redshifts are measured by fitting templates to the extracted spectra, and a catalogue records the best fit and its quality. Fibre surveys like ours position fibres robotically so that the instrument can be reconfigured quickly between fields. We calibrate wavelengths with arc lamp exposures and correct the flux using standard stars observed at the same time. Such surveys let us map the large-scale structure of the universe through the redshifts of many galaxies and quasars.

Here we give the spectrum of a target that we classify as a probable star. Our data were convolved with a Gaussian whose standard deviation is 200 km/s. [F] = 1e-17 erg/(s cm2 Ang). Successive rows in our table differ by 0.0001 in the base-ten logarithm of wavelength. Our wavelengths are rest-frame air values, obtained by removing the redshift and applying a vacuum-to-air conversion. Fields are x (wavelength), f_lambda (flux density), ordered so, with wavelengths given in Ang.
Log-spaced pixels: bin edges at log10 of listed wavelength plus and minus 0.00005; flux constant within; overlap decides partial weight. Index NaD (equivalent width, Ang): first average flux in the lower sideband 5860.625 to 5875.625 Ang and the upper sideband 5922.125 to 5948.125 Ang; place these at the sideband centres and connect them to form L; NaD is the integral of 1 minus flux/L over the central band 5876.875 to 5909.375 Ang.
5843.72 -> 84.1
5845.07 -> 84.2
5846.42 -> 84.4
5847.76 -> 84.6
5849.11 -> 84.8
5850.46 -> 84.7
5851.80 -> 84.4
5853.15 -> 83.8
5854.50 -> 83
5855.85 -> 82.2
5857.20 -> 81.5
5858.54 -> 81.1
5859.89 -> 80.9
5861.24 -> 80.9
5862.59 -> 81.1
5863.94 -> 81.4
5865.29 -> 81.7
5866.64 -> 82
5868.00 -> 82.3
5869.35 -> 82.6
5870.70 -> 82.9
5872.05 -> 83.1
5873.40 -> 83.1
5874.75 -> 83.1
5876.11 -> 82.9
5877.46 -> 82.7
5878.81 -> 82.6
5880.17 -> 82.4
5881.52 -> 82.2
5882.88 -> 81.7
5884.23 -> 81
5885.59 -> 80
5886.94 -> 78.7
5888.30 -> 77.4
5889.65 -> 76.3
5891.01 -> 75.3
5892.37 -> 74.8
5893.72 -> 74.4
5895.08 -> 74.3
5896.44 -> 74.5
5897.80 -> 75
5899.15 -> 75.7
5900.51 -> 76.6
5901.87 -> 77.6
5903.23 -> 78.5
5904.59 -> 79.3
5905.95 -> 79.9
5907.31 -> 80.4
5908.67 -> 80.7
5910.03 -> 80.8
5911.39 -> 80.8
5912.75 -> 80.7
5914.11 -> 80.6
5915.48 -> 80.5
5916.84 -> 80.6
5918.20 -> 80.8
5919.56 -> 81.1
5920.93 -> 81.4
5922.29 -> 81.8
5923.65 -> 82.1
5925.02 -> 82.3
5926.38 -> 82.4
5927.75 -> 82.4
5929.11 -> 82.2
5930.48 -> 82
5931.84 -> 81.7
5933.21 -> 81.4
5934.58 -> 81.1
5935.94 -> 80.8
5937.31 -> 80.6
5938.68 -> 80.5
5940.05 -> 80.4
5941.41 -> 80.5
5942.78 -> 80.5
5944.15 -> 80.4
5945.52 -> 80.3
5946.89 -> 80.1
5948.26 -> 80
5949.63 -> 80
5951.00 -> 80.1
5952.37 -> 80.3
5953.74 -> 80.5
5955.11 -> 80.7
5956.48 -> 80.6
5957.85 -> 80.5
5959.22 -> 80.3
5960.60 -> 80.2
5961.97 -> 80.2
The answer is 1.4 Ang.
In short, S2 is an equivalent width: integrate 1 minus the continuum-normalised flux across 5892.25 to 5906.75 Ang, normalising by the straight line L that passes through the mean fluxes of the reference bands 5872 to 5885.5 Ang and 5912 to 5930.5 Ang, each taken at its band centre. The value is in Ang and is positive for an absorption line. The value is 1.0 Ang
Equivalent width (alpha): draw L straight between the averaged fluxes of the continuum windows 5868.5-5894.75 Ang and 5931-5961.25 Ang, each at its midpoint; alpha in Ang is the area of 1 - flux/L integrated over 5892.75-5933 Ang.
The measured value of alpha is 0.37 Ang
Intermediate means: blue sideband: 80.3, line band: 79.7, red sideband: 80.5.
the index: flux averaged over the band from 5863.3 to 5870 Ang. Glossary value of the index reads 81.9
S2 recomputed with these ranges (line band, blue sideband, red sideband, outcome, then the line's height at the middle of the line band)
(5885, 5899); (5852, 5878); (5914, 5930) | 1.01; 81.9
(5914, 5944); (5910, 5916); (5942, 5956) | -0.29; 80.5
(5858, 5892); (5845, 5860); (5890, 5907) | -0.49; 80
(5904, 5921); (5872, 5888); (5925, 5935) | 0.27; 81.9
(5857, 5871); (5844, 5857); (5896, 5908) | 0.10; 82.2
